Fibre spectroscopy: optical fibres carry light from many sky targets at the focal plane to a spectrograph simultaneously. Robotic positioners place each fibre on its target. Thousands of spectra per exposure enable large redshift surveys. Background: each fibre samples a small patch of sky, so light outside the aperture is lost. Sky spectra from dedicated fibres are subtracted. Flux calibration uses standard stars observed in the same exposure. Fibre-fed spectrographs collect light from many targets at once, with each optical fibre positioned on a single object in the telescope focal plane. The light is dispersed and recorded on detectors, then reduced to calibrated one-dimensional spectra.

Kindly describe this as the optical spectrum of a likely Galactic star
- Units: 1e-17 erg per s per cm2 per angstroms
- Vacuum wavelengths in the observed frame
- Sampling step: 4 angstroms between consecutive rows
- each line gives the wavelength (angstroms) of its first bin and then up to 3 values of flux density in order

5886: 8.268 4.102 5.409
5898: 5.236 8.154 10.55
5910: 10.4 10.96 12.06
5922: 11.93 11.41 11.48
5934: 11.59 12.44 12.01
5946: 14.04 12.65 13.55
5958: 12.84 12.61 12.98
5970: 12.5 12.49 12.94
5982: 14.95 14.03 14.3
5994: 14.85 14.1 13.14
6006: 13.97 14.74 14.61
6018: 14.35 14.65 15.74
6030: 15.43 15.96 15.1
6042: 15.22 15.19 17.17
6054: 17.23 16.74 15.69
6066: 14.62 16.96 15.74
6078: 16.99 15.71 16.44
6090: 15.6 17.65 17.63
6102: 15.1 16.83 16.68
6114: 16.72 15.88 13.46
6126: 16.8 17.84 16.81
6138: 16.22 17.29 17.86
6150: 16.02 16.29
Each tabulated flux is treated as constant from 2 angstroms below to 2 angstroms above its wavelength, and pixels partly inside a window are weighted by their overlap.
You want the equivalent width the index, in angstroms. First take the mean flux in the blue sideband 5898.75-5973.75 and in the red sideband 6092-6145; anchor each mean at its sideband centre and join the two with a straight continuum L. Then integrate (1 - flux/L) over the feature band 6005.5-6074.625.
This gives -4.9 angstroms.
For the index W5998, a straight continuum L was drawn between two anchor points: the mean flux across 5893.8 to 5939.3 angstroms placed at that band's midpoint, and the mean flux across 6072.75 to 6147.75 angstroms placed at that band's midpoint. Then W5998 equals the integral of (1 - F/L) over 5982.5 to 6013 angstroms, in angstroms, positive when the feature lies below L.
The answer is -3.2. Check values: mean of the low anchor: 10.3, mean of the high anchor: 16.5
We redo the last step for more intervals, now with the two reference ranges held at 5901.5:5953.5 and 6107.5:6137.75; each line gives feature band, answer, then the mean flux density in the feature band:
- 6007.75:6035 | -2.19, 15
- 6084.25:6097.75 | -0.98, 16.7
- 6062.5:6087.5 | -1.42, 16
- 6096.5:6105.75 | -0.34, 16.4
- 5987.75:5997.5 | -0.93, 14.5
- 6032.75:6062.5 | -3.12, 16.1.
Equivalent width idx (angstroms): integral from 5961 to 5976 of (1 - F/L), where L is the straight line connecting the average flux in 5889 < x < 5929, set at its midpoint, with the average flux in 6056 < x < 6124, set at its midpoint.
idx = -1.5 angstroms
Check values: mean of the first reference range 9.21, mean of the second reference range 16.1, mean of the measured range 12.6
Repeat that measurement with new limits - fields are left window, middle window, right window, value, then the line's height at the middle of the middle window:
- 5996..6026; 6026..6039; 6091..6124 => -0.7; 14.7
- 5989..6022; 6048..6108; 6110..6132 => -3.6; 15.5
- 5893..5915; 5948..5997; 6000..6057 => -5.0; 12.2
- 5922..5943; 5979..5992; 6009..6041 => -0.6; 13.7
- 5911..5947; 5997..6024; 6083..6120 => -0.3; 14.1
